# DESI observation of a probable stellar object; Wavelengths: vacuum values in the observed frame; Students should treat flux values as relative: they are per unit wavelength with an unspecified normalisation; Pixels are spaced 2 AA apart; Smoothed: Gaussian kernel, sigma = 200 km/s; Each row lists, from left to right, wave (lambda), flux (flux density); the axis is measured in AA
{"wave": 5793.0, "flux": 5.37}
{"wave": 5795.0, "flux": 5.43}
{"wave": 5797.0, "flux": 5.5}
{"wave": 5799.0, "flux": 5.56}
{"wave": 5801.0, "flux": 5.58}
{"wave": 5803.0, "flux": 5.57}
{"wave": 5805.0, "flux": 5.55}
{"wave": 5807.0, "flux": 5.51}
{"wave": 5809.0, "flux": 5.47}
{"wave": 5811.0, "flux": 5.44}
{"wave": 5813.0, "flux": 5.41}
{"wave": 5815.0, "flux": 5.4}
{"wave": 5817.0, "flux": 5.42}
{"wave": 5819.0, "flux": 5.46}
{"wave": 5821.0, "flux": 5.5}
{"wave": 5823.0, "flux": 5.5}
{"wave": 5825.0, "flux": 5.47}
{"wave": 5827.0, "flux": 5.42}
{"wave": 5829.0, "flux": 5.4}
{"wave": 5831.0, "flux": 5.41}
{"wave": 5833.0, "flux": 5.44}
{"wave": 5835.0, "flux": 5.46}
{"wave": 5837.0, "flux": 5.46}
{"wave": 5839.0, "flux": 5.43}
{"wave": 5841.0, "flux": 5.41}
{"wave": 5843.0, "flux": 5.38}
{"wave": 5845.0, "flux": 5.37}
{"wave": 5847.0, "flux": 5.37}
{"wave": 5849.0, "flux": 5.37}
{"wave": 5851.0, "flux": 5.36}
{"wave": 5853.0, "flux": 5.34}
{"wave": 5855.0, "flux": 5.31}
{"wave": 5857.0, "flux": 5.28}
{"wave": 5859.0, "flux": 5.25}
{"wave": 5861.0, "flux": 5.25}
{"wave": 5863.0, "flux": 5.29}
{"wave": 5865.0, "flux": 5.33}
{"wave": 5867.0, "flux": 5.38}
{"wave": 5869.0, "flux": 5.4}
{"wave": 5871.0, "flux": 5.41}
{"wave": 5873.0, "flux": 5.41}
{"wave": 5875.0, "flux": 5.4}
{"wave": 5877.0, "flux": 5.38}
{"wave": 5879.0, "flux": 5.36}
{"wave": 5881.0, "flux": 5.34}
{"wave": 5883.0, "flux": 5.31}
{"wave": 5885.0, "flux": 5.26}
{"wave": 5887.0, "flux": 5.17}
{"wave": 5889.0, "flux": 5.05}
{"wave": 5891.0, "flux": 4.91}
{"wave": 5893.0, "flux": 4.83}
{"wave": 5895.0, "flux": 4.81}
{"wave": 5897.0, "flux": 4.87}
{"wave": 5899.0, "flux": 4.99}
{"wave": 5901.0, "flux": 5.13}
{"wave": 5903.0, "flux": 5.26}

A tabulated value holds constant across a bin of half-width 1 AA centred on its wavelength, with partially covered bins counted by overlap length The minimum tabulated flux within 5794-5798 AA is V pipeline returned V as 5.43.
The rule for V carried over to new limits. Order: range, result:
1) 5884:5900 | 4.81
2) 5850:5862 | 5.25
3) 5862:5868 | 5.29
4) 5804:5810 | 5.47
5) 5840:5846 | 5.37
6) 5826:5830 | 5.4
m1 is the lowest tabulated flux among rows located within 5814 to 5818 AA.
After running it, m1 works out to 5.4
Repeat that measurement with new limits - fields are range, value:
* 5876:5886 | 5.26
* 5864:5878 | 5.33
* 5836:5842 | 5.41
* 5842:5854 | 5.34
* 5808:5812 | 5.44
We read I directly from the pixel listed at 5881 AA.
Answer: 5.34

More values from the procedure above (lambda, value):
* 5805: 5.55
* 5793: 5.37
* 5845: 5.37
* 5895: 4.81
